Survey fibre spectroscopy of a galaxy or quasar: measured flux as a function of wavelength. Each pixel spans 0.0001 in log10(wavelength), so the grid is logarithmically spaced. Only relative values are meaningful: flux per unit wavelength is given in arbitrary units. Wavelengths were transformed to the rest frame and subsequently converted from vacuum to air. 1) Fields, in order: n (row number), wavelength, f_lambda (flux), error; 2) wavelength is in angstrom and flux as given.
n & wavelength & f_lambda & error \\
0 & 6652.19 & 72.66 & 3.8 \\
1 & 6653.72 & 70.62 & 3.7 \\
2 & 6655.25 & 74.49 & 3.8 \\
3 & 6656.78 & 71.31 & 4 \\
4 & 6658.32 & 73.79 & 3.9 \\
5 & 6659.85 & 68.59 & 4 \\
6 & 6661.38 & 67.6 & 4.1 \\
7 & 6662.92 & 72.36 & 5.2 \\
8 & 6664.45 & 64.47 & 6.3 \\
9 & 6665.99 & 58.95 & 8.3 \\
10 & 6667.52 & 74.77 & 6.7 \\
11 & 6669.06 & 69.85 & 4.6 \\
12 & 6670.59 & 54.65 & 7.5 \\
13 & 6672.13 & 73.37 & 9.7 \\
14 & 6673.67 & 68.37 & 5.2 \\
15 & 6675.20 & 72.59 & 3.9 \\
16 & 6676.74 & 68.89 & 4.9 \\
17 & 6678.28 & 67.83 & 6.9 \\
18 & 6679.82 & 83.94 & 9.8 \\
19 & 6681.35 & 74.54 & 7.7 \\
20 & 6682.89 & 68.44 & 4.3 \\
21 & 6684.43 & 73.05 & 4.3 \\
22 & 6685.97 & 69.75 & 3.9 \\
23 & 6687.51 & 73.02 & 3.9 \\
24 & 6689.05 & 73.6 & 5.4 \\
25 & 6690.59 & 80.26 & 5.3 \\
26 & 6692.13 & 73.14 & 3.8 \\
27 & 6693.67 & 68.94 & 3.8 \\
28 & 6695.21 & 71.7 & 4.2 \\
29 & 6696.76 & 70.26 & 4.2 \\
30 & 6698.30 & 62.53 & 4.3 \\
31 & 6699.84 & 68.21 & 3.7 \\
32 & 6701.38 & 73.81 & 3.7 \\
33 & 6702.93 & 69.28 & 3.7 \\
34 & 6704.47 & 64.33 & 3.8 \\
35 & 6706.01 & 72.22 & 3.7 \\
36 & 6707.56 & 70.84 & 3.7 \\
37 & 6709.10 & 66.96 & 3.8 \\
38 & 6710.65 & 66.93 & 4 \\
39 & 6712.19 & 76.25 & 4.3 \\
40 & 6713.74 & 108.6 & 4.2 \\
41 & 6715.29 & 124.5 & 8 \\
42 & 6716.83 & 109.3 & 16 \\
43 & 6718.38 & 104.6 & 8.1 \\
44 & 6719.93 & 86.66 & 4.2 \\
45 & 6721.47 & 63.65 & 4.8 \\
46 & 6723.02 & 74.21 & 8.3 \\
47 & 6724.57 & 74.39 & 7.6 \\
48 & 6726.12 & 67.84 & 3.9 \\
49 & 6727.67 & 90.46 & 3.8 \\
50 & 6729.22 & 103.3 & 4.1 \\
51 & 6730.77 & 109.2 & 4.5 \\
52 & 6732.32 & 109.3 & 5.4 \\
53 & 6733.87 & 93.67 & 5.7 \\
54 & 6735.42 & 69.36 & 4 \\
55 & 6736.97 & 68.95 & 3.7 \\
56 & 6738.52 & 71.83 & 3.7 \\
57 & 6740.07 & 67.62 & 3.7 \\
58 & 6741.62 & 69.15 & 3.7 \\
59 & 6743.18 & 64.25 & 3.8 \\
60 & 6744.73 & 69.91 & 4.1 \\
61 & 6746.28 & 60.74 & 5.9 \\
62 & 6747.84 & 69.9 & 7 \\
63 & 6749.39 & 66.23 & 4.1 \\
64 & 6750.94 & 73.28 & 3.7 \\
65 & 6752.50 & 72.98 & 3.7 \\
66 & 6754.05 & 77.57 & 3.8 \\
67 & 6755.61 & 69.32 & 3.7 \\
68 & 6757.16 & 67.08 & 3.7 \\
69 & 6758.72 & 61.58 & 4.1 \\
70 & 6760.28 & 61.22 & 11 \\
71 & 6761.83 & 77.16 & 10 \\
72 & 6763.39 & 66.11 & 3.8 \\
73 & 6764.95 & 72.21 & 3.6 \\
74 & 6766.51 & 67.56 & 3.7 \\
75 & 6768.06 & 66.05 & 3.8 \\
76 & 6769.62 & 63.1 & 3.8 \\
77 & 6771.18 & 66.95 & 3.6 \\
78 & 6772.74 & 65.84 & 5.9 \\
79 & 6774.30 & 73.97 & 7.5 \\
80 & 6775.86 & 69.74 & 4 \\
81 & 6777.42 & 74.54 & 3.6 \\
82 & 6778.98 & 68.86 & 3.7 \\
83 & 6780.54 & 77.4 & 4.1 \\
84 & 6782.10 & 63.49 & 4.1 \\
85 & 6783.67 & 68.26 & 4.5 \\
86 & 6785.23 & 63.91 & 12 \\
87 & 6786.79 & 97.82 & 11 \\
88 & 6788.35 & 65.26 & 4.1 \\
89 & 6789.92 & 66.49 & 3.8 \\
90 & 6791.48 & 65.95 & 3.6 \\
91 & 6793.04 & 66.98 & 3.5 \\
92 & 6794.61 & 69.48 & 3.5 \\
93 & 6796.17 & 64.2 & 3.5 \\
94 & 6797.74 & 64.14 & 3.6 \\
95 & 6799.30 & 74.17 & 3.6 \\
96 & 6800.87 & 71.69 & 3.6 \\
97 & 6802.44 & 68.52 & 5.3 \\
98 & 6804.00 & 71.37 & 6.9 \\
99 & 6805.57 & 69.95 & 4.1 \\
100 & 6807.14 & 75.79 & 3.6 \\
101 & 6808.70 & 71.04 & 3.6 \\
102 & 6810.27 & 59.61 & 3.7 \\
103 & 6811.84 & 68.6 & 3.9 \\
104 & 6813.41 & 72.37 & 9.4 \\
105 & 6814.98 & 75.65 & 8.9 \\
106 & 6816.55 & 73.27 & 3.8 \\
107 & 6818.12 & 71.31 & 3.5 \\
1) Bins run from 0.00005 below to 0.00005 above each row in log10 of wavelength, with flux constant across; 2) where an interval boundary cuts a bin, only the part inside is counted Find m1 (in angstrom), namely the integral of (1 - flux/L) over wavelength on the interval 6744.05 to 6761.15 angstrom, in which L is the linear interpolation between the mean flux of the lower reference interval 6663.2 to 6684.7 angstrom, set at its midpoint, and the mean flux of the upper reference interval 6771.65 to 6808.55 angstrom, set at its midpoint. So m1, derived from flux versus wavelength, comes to 0.46 angstrom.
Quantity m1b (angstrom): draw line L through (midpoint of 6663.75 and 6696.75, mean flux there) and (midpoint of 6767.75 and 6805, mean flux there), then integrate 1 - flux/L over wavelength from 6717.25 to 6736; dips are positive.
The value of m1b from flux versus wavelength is -4.7 angstrom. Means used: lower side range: 70.7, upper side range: 69.5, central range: 87.8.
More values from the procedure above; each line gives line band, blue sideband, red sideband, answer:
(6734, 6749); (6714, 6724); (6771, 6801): 3.0 angstrom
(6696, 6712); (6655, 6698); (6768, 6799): 0.3 angstrom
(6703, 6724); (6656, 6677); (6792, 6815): -4.4 angstrom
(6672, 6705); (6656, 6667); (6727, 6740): 1.9 angstrom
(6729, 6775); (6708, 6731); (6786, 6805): 4.4 angstrom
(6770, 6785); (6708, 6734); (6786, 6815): 1.3 angstrom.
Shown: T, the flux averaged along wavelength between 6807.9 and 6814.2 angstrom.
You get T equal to 68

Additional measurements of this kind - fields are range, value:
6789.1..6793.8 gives 66.5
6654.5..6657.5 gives 73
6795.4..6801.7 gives 68.5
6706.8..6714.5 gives 77.9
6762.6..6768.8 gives 68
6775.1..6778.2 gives 72.2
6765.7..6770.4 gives 65.7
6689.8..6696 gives 73.5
